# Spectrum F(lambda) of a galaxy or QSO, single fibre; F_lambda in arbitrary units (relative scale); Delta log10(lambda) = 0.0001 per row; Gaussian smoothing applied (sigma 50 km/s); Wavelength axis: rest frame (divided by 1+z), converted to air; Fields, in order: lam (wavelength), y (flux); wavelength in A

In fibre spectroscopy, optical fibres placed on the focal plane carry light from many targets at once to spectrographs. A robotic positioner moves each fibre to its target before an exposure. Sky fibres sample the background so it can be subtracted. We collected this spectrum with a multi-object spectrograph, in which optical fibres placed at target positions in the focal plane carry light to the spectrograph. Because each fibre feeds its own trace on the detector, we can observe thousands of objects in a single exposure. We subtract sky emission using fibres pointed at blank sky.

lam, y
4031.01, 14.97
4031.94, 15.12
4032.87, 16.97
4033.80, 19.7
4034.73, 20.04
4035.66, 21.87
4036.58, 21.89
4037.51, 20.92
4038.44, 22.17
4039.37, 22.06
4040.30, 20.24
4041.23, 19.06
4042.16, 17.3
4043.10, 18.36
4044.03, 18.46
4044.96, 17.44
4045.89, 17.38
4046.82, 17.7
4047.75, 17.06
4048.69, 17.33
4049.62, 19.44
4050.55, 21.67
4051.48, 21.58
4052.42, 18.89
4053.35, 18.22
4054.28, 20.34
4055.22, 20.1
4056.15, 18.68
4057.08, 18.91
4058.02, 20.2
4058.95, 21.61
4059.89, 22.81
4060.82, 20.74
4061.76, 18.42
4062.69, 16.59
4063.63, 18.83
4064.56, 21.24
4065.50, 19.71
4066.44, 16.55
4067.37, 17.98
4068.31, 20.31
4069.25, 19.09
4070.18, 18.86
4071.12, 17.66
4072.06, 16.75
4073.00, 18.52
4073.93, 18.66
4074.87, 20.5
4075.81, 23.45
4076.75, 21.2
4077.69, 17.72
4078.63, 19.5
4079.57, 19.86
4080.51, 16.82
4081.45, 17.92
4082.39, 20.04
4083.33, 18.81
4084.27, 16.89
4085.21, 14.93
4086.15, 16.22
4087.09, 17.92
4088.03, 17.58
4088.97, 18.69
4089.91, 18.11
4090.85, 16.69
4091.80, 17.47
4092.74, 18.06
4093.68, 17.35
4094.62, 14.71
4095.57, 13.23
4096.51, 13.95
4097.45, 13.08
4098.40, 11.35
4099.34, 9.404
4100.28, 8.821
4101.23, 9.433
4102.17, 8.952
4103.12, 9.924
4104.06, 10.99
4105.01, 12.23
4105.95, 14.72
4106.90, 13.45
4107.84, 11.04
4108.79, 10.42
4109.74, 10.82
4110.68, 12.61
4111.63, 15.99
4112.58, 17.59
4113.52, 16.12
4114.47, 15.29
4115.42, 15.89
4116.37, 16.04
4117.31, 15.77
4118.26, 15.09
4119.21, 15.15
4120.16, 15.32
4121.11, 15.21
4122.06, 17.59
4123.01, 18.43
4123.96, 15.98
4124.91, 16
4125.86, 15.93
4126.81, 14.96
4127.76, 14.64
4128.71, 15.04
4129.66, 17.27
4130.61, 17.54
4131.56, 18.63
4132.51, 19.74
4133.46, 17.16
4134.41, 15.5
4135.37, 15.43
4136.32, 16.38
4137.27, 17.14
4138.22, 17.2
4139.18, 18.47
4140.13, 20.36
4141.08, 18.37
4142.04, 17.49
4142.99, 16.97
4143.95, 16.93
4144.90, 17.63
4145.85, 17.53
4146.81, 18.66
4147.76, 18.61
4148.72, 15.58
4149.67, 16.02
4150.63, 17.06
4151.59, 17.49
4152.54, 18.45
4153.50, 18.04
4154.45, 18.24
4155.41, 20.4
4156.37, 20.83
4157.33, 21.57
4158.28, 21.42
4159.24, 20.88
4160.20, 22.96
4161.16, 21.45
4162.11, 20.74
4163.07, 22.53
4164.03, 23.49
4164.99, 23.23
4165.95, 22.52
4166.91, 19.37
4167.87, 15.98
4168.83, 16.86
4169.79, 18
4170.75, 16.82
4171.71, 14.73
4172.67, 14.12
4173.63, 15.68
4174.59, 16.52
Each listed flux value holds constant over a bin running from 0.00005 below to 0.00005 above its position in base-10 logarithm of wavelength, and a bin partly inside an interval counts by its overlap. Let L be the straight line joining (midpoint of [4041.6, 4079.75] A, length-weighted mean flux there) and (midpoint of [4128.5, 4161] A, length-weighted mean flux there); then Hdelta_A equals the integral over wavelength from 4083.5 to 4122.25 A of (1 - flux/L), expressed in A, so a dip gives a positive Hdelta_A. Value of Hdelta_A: 8.9 A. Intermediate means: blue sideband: 19.2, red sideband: 18.2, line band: 14.4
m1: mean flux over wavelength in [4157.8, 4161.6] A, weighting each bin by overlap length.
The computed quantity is 21.7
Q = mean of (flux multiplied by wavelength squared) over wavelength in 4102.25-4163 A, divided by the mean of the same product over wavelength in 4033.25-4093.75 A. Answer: 0.91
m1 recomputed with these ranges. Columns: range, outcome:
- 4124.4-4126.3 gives 16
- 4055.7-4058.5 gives 19.3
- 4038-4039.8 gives 22.1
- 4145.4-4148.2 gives 18.3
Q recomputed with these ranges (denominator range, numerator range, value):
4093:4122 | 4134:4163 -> 1.41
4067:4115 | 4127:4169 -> 1.21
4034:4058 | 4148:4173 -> 1.04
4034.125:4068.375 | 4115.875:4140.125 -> 0.88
